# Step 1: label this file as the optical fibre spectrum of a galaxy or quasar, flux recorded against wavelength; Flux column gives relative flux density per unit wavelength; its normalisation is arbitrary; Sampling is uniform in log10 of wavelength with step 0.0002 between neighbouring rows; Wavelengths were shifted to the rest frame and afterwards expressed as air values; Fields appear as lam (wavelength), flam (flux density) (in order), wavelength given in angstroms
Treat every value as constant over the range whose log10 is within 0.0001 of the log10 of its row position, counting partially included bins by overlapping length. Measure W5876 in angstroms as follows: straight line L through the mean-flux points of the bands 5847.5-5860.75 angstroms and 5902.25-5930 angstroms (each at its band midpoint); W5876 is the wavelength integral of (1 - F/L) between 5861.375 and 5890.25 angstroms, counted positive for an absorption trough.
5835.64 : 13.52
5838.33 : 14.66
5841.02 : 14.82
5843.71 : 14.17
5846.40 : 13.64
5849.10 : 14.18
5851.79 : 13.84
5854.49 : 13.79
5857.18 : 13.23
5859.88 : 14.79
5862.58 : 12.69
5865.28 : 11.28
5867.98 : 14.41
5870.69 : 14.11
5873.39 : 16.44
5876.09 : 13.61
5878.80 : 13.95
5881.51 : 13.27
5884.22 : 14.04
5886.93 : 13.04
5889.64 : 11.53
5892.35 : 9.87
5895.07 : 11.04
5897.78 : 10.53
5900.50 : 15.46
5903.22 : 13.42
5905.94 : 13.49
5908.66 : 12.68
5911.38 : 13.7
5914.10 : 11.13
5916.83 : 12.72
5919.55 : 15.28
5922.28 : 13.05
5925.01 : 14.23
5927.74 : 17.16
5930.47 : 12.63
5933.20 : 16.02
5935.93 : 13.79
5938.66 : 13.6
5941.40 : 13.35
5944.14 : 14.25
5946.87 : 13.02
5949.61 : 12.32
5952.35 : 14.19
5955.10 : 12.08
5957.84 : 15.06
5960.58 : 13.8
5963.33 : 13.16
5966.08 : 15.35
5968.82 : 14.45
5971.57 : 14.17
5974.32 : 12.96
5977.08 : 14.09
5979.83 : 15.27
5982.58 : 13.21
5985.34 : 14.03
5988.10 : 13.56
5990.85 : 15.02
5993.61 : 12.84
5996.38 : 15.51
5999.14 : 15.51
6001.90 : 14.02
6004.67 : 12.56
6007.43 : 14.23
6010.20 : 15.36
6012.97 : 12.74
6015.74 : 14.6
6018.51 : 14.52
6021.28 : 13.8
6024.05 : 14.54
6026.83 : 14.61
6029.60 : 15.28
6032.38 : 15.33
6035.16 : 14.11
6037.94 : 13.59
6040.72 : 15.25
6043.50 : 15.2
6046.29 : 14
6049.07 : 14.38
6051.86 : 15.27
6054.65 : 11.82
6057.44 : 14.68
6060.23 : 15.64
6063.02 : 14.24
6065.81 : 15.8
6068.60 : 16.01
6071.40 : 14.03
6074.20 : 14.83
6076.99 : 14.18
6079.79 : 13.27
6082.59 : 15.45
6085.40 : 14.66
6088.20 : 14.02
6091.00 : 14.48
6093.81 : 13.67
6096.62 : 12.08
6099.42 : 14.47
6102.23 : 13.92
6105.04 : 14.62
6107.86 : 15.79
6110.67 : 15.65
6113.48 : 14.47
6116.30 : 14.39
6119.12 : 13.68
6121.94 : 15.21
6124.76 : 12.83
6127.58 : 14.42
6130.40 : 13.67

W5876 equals 0.6 angstroms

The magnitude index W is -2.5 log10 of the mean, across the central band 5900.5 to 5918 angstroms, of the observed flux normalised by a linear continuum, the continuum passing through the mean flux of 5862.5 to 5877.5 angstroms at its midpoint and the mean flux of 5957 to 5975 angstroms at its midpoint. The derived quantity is 0.07 mag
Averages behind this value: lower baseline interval 13.8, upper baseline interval 14.2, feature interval 13.1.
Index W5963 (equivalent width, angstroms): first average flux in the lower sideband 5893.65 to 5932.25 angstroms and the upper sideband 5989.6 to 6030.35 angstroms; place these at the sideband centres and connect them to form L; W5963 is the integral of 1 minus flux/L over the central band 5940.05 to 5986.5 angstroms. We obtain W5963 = 0.2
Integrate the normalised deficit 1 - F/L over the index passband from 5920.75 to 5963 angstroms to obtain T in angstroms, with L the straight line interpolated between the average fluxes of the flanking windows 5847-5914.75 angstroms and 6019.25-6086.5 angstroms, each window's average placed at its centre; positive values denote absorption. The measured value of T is -0.6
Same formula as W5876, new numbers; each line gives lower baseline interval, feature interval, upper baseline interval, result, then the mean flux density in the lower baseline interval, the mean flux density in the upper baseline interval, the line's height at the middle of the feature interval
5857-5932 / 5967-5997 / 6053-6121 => -0.6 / 13.3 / 14.4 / 13.8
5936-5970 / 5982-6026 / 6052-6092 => -0.3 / 13.7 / 14.5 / 14.1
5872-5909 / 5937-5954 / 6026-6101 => 0.1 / 13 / 14.5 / 13.5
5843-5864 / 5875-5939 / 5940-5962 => 1.5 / 13.8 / 13.5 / 13.6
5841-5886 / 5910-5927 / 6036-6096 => 0.6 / 13.9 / 14.5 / 14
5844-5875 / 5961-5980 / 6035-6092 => 0.1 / 13.9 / 14.5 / 14.2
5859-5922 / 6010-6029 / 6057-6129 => -0.4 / 13.1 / 14.5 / 14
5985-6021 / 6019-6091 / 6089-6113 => -1.5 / 14.2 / 14.3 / 14.3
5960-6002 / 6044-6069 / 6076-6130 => -0.7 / 14.2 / 14.3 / 14.2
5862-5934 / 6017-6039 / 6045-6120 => -0.6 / 13.3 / 14.4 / 14.1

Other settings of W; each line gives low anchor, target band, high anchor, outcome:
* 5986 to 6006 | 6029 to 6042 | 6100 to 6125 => -0.03 mag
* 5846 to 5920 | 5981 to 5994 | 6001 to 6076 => 0.02 mag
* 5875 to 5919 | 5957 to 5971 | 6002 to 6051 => -0.06 mag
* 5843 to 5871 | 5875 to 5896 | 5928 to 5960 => 0.09 mag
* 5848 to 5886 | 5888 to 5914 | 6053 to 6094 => 0.13 mag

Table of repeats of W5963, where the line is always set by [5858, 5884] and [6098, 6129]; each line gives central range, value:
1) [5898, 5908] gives 0.22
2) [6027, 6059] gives -0.35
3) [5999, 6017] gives 0.20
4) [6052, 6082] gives -0.30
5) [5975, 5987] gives 0.06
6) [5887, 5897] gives 2.02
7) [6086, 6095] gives 0.19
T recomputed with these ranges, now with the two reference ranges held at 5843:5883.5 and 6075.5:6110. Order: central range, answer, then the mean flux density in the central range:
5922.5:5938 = -0.7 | 14.6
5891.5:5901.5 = 1.6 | 11.7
